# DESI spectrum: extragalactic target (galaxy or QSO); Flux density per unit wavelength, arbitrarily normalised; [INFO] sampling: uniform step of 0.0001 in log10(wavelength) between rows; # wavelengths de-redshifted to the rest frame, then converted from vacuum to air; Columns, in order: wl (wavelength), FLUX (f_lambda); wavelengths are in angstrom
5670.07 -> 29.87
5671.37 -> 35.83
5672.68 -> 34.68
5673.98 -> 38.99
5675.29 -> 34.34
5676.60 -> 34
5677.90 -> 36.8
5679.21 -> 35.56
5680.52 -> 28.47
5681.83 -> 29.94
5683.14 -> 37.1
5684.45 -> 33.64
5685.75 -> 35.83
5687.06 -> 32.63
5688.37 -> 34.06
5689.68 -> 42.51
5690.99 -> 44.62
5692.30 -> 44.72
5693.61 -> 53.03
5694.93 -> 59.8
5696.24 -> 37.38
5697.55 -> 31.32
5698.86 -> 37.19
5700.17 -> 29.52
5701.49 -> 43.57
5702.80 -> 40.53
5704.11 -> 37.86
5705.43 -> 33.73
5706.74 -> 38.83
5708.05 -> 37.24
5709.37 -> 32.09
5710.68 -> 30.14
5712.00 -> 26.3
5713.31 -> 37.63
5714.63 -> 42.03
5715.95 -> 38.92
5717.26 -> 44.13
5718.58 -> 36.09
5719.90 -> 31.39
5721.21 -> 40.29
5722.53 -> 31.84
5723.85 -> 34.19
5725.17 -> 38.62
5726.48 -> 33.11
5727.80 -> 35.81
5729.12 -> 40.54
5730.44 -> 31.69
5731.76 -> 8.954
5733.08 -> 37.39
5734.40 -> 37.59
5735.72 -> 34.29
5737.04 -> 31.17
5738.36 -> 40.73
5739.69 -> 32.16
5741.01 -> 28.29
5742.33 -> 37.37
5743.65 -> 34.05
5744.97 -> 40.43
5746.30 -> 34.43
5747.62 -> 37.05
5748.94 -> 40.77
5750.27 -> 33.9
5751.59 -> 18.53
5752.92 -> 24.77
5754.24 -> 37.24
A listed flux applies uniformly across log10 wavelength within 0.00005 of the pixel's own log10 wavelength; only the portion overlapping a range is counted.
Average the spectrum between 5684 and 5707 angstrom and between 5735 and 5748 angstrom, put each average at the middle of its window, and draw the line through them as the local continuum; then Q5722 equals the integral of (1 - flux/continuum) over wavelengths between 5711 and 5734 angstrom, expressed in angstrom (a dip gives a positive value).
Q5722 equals 1.4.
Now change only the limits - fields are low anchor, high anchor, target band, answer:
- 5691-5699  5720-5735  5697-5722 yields 1.98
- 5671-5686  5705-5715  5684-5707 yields -3.32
